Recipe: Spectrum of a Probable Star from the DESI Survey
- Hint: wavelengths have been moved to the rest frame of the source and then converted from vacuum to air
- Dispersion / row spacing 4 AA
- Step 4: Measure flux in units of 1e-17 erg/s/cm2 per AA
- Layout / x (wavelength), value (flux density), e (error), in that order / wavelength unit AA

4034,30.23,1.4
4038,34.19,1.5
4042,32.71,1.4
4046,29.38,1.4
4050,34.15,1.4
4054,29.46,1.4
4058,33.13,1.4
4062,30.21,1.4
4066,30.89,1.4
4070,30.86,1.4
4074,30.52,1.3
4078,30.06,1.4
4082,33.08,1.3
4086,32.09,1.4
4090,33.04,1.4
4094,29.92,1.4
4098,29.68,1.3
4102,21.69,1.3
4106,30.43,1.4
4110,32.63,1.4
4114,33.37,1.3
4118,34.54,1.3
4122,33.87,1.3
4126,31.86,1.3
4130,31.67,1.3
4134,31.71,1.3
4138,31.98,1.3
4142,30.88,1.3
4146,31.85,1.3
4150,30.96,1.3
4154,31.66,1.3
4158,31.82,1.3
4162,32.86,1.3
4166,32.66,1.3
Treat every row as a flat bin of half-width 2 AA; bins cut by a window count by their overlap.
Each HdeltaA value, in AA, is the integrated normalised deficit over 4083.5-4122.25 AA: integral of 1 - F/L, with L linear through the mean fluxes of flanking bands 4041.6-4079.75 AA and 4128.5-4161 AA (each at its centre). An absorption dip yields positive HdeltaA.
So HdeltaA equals 0.4 AA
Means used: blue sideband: 31.1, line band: 31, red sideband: 31.6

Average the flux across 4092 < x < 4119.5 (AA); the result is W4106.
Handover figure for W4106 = 30.2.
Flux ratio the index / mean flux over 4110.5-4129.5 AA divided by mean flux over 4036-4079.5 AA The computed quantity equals 1.1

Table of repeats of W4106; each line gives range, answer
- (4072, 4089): 31.5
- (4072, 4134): 31.2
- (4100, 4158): 31.4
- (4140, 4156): 31.3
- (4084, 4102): 30.1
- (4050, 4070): 31.2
